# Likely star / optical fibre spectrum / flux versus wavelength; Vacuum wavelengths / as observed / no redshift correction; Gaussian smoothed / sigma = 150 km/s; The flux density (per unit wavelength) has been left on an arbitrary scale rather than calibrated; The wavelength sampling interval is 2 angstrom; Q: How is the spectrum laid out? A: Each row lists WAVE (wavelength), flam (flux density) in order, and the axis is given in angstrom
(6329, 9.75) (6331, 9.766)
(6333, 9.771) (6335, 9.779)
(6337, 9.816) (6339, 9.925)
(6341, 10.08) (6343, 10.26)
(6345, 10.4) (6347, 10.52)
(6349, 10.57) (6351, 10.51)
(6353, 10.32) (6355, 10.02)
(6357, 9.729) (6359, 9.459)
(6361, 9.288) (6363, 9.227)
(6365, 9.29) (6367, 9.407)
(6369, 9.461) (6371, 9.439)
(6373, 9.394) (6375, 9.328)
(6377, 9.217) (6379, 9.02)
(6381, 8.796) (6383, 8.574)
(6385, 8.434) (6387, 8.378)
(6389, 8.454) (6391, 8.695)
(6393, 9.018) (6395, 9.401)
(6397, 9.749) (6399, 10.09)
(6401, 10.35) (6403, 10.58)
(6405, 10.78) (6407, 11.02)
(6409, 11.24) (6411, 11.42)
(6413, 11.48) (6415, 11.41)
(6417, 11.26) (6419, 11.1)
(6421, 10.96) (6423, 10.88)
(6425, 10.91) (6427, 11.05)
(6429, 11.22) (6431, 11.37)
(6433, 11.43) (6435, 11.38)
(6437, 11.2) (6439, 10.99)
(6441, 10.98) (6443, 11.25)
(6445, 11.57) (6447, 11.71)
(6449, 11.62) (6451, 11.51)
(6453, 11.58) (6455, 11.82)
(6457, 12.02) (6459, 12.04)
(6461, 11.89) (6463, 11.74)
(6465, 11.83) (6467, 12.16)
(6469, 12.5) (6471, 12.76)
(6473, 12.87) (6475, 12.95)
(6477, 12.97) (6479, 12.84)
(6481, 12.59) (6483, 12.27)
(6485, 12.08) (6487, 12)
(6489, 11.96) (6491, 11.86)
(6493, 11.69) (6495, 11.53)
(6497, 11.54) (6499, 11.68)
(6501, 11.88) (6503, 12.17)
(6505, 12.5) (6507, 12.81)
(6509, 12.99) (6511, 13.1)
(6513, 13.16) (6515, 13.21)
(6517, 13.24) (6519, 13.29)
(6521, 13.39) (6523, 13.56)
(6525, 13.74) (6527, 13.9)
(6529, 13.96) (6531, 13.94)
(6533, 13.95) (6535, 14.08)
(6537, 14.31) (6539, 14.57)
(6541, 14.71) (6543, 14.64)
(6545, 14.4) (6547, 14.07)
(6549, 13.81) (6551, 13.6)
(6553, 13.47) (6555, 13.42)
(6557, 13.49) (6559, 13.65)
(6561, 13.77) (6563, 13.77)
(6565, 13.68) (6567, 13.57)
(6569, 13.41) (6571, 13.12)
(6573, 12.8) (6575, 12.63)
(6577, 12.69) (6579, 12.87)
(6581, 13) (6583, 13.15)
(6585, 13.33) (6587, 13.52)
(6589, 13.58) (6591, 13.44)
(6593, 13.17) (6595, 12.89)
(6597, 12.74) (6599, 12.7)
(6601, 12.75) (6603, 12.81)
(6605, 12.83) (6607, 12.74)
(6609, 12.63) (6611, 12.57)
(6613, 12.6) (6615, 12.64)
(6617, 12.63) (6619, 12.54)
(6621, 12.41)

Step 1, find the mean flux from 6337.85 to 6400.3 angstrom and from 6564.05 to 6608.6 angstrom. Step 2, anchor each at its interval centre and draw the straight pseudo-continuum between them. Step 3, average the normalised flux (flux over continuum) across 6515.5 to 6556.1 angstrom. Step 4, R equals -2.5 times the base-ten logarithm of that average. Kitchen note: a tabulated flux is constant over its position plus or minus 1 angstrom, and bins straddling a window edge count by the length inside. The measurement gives -0.14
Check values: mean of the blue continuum 9.5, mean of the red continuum 13.1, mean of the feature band 13.9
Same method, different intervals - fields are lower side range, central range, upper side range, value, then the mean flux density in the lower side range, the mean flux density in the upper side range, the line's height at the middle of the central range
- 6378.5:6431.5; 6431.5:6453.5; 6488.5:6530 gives -0.03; 10.2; 12.7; 11.1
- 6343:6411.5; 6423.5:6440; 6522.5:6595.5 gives -0.03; 9.69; 13.6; 10.9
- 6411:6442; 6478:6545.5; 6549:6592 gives -0.05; 11.2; 13.3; 12.5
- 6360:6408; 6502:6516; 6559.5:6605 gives -0.10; 9.39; 13.2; 11.8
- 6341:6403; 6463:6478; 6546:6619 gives -0.12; 9.52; 13.1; 11.2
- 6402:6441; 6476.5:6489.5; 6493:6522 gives -0.02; 11.1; 12.6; 12.2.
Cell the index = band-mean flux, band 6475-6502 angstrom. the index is 12.1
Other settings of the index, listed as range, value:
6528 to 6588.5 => 13.6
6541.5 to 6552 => 14.1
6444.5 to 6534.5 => 12.5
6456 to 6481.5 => 12.4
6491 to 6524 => 12.6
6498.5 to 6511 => 12.4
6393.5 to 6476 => 11.4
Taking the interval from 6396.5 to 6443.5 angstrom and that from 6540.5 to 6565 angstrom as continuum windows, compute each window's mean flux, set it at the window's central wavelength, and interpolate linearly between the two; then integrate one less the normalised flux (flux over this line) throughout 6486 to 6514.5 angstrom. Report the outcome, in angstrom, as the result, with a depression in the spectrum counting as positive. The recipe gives 1.2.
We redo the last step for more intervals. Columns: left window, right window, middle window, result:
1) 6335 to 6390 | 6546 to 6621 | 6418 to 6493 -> -4.94 angstrom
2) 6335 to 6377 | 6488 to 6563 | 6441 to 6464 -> 0.22 angstrom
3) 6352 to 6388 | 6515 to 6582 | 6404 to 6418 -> -1.31 angstrom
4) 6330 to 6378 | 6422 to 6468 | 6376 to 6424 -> 2.94 angstrom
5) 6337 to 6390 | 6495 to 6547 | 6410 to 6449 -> -0.42 angstrom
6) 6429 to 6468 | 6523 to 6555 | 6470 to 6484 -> -0.46 angstrom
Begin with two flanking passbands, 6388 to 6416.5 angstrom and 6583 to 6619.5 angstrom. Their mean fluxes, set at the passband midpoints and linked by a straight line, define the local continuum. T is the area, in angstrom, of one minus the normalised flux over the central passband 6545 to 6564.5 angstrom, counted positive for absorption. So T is -2.25 angstrom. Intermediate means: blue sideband 10.3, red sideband 12.9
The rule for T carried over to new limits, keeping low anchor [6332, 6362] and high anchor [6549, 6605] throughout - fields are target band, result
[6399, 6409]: 0.13 angstrom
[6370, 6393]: 3.54 angstrom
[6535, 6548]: -1.72 angstrom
